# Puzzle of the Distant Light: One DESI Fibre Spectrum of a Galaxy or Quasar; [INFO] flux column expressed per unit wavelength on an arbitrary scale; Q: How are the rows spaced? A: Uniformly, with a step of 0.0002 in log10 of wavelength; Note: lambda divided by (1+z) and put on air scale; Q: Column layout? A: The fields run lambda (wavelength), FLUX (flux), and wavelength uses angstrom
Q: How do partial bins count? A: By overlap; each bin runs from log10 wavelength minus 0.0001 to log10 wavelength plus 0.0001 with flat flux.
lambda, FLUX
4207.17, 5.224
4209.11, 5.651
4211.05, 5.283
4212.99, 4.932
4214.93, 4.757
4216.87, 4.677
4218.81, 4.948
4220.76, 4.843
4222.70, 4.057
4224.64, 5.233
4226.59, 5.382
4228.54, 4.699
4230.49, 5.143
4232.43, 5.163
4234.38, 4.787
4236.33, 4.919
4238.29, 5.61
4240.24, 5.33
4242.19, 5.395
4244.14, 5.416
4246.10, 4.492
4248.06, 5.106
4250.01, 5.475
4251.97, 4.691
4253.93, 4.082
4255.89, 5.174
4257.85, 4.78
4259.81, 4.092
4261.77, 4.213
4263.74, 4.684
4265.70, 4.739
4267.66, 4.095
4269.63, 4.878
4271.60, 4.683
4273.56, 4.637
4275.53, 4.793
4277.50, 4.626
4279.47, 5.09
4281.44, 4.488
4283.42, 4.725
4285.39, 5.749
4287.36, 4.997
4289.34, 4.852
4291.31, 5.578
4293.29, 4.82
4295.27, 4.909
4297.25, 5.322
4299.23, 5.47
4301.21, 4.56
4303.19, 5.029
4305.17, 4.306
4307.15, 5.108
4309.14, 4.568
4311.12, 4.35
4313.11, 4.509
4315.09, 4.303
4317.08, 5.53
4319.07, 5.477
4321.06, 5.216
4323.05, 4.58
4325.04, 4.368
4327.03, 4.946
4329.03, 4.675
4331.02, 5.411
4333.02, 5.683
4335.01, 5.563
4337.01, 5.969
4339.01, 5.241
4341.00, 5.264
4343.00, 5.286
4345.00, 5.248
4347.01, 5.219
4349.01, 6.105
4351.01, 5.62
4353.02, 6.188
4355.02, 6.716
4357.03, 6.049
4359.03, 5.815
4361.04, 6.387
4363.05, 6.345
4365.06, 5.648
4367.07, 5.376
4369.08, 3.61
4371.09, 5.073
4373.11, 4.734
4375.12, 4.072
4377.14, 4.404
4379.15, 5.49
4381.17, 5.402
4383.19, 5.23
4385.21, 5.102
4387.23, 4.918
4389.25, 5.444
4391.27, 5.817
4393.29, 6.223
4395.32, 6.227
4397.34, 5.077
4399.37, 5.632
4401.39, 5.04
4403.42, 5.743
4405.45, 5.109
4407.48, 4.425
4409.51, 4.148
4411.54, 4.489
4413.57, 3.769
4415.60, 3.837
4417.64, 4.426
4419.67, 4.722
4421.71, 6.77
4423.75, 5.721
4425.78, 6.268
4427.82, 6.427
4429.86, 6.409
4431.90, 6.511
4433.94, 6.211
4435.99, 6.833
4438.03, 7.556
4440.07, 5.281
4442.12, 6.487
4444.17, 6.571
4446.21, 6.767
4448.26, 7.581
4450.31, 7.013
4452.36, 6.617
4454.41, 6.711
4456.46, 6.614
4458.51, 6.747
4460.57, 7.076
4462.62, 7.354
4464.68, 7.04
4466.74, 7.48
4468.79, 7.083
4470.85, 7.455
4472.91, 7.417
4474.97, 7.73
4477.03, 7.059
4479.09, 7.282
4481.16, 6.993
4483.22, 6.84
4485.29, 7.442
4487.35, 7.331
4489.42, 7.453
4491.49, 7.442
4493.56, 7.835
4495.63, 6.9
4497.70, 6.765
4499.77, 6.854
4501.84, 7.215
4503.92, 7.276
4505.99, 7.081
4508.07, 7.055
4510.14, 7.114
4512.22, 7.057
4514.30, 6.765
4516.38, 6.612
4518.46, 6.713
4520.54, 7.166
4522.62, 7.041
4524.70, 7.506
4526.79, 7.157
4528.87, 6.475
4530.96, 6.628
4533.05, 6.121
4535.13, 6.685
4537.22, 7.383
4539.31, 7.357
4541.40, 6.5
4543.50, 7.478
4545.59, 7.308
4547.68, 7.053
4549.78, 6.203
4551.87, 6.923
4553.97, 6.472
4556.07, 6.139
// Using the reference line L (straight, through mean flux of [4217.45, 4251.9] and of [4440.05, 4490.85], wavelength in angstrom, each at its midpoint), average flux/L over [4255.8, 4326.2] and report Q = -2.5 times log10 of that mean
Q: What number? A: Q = 0.15 mag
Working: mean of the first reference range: 5.05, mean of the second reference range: 7.05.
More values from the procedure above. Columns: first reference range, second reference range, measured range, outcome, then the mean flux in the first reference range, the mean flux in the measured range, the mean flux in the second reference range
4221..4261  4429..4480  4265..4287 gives 0.11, 4.95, 4.78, 6.92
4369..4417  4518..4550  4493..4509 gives -0.10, 4.98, 7.1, 6.95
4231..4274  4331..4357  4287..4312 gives 0.08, 4.84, 4.91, 5.68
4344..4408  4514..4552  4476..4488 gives -0.12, 5.43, 7.15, 6.9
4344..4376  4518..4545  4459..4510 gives -0.10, 5.52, 7.22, 6.95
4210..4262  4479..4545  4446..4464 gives -0.06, 4.93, 6.95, 7.04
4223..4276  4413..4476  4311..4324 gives 0.12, 4.87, 4.89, 6.49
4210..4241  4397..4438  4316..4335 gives 0.02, 4.98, 5.12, 5.44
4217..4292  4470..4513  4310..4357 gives 0.07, 4.88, 5.3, 7.22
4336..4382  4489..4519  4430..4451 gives -0.05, 5.45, 6.66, 7.07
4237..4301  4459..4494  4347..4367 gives -0.02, 4.9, 6.02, 7.29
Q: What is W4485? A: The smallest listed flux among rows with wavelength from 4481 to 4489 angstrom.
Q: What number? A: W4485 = 6.84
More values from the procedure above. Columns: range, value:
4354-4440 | 3.61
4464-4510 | 6.765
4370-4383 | 4.072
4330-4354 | 5.219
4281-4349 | 4.303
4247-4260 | 4.082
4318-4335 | 4.368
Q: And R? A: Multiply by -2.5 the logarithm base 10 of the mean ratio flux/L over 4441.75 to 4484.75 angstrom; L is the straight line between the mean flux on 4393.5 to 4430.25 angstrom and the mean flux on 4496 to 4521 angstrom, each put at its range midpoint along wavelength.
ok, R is -0.15 mag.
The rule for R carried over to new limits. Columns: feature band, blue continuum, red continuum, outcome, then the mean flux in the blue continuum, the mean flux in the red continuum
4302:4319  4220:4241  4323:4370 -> 0.13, 5.01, 5.49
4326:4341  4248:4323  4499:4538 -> -0.02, 4.83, 6.94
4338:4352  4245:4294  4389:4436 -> -0.06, 4.78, 5.44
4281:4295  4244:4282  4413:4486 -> -0.02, 4.7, 6.57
